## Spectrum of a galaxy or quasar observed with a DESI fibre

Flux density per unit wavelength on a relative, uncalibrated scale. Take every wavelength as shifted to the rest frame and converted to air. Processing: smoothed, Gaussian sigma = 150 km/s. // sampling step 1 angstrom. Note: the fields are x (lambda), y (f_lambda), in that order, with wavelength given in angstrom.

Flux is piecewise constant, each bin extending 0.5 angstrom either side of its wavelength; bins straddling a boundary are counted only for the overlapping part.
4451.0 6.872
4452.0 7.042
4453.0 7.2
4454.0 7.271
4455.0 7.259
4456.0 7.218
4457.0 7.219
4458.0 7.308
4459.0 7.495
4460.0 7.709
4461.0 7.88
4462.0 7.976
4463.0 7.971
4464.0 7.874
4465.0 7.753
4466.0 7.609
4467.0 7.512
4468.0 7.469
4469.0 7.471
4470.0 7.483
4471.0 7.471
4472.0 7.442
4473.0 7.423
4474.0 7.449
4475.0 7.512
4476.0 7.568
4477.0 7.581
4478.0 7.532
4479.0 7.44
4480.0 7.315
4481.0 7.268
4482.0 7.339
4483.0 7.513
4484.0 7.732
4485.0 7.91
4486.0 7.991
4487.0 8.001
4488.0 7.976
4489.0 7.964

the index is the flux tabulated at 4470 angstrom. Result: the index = 7.483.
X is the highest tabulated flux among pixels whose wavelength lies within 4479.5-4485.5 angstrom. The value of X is 7.91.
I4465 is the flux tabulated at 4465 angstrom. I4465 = 7.753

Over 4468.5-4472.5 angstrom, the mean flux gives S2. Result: 7.47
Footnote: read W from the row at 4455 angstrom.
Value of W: 7.259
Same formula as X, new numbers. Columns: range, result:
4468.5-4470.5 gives 7.483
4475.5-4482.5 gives 7.581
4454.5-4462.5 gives 7.976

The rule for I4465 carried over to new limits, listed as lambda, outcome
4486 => 7.991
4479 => 7.44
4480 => 7.315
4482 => 7.339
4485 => 7.91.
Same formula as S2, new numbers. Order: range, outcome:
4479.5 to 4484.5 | 7.43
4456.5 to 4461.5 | 7.52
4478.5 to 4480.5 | 7.38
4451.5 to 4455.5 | 7.19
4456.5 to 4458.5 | 7.26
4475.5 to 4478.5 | 7.56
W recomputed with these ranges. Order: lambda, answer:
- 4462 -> 7.976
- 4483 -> 7.513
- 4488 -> 7.976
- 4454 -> 7.271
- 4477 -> 7.581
